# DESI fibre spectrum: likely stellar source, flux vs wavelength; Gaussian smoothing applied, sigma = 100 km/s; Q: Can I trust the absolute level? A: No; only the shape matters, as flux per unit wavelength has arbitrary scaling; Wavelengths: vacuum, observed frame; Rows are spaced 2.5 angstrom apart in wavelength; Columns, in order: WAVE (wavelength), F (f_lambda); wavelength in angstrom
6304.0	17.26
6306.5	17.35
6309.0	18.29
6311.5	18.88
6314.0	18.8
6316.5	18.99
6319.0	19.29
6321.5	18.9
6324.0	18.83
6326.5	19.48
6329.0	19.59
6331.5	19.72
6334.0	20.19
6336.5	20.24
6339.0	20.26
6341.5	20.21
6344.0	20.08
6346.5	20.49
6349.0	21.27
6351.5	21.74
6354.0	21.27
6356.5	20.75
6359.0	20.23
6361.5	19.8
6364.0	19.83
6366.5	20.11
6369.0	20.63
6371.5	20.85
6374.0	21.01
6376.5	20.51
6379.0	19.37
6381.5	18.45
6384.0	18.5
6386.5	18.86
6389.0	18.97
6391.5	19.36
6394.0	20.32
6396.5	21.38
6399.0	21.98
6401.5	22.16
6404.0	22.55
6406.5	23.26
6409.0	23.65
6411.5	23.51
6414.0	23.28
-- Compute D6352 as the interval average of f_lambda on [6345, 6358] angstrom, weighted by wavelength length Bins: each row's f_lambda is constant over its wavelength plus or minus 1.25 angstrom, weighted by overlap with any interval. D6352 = 21.1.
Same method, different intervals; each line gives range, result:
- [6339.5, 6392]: 20.1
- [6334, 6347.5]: 20.2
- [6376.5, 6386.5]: 19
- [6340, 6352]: 20.7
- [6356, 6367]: 20.1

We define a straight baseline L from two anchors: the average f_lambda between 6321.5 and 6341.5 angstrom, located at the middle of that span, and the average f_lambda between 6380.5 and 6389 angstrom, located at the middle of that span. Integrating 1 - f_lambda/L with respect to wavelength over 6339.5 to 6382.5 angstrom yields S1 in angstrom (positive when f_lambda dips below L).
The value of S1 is -2.82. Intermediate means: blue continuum 19.7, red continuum 18.7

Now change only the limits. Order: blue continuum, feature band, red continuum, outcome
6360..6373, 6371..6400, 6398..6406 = 2.0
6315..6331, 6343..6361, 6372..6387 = -1.3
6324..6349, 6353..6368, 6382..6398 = -0.4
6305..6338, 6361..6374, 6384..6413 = 0.1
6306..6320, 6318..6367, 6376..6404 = -2.3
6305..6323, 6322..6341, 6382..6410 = -0.6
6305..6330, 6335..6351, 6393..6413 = -0.5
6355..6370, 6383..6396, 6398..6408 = 1.5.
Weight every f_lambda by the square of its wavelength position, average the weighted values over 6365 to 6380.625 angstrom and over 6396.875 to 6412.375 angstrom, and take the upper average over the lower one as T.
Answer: 1.13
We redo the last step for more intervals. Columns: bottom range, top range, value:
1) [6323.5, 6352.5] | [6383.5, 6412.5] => 1.07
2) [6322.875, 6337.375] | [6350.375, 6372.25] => 1.06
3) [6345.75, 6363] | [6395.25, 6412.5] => 1.11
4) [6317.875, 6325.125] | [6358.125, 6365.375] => 1.06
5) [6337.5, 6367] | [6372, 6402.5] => 0.99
